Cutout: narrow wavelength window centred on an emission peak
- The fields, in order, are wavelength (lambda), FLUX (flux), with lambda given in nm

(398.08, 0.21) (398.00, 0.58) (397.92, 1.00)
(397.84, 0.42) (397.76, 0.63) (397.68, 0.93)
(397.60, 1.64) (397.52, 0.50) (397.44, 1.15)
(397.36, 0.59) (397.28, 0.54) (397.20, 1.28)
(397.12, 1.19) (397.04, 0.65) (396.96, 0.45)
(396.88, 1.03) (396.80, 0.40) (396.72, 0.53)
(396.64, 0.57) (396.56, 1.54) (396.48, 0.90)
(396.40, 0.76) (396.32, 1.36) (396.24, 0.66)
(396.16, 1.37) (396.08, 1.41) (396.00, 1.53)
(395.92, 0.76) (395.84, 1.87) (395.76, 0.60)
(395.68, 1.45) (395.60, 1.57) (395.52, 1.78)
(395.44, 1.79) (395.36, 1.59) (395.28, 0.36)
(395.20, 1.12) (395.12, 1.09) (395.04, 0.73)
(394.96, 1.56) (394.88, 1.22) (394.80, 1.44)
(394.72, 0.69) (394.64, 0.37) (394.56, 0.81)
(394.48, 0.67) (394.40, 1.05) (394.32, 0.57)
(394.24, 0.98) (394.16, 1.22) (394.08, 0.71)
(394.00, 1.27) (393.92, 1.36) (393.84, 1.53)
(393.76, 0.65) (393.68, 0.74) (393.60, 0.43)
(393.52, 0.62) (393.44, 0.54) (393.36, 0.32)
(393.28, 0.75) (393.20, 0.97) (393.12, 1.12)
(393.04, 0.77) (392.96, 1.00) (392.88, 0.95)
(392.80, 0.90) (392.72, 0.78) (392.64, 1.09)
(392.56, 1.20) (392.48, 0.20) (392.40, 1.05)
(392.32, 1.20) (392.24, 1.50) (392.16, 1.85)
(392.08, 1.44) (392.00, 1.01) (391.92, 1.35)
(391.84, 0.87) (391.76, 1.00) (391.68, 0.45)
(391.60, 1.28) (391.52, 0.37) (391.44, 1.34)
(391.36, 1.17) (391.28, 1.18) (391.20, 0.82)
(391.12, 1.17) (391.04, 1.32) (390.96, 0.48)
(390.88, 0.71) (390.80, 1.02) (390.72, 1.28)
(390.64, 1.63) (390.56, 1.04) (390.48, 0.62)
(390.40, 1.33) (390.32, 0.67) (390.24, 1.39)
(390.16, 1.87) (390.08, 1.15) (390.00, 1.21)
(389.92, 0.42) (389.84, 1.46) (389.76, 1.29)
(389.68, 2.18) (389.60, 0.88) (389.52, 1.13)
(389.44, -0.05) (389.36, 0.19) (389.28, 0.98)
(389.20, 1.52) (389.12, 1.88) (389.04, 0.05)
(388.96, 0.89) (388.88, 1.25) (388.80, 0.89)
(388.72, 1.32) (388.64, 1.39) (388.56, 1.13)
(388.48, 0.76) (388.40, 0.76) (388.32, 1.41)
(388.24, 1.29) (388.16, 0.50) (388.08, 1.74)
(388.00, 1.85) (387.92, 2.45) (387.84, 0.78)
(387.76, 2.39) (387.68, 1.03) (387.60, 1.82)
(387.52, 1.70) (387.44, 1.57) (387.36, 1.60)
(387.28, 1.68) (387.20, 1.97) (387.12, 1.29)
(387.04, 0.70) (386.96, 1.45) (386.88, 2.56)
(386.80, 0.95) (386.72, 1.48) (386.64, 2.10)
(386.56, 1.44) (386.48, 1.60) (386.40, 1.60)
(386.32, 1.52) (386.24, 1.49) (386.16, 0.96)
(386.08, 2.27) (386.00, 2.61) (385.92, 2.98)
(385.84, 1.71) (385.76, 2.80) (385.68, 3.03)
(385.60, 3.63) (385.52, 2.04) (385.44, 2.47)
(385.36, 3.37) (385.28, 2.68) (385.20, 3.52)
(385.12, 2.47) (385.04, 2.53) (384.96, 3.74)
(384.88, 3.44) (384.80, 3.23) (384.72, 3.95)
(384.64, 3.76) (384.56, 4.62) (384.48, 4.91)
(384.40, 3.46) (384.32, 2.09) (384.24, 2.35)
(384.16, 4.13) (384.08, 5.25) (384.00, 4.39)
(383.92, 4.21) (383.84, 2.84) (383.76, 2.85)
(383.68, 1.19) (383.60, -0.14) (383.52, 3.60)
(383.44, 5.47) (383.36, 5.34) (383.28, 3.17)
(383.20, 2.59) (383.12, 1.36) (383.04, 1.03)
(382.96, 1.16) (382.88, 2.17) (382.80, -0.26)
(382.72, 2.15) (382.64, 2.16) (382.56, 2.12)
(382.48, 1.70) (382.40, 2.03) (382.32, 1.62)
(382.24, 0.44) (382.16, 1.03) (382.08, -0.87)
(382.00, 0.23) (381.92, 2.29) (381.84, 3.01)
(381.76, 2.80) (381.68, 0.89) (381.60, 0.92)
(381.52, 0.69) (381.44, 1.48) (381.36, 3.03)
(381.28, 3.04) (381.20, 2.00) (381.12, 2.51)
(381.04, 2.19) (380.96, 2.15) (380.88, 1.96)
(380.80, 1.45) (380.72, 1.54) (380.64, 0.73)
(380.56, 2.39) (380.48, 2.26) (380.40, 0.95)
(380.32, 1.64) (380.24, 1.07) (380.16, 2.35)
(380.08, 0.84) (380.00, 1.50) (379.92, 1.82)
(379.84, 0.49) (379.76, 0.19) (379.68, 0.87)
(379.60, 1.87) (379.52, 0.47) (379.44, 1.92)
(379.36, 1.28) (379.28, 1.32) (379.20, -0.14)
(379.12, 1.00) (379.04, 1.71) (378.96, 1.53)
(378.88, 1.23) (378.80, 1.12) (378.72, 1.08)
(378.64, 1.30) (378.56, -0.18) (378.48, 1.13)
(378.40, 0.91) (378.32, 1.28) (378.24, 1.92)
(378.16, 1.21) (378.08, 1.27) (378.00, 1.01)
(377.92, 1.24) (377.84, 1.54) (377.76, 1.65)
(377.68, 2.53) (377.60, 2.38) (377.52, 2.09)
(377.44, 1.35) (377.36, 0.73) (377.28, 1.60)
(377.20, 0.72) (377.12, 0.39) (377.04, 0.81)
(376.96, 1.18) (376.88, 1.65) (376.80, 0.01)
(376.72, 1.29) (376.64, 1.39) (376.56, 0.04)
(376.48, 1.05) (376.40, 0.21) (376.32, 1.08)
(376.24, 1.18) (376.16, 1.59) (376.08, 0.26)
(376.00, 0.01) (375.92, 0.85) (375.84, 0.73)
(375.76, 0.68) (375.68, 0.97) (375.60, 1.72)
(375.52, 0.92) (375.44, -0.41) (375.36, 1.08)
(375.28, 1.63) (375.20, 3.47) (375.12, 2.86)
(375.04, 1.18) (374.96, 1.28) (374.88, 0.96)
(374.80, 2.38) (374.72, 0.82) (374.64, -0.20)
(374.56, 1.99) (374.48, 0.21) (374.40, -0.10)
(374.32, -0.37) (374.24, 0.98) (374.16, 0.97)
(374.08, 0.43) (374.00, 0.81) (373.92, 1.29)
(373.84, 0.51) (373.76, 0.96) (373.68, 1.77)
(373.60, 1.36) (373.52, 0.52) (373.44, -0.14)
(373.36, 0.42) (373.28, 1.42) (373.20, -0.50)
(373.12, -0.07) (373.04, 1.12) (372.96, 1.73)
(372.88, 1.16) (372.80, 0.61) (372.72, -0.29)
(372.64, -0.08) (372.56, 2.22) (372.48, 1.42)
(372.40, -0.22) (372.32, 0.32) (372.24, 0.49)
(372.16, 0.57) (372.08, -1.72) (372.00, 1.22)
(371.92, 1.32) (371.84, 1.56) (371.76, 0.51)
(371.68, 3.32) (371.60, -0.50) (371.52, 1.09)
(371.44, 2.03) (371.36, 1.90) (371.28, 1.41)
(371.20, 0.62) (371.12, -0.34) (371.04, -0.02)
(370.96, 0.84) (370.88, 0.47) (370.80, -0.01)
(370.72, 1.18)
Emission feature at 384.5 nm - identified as C IV 1549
